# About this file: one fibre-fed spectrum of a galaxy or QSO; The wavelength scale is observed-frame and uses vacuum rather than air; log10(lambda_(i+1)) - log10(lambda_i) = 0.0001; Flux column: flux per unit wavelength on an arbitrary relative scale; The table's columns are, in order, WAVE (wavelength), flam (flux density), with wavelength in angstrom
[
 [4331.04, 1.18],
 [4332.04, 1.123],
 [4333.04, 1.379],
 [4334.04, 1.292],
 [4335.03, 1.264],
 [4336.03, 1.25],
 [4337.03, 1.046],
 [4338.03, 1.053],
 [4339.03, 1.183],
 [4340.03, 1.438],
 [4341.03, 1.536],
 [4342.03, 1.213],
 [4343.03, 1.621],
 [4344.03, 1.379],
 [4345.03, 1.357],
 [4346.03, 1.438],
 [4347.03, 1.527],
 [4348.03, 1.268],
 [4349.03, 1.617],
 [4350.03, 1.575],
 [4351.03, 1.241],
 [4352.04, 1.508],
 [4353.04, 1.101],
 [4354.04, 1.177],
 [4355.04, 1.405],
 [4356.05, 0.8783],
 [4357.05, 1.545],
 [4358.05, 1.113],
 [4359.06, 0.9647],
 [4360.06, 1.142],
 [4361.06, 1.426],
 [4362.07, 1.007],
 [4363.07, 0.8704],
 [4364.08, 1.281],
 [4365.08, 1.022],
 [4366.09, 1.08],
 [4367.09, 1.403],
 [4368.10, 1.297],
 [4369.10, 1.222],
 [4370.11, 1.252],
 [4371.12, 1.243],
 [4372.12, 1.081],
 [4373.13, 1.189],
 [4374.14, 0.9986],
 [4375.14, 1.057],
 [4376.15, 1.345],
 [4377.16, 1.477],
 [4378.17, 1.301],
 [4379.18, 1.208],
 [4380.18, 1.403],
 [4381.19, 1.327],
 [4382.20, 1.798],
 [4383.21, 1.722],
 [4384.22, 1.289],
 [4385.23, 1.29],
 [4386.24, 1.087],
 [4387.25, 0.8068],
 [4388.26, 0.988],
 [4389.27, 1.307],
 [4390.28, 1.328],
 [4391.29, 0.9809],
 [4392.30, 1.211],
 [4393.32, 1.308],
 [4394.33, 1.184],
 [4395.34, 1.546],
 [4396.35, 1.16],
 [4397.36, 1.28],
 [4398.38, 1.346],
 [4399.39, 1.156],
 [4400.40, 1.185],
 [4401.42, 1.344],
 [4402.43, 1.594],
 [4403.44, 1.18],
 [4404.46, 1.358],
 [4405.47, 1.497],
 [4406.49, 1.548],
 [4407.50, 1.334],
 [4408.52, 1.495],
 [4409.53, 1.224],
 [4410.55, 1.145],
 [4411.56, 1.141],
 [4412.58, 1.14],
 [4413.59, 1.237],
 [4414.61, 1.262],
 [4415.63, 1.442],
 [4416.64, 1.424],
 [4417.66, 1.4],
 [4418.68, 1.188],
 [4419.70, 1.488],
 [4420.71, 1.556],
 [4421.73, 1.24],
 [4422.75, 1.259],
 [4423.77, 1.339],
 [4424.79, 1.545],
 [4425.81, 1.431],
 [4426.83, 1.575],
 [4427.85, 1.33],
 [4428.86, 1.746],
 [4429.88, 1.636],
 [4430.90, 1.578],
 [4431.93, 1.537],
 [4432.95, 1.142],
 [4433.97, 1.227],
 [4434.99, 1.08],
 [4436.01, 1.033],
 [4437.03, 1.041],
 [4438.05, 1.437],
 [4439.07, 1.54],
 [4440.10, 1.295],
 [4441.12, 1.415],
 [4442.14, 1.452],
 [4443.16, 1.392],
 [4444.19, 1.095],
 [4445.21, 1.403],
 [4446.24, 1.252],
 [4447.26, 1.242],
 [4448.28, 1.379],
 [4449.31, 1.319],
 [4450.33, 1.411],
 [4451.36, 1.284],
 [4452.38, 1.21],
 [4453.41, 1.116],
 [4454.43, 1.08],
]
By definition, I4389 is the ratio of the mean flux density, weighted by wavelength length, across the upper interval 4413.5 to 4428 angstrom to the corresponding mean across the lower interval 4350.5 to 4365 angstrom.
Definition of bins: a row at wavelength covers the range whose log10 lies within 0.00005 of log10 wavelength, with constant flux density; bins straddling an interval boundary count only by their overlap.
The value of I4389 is 1.2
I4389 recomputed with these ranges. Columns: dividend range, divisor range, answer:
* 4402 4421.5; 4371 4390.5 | 1.07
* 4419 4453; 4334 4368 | 1.07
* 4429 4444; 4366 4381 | 1.08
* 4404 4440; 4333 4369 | 1.07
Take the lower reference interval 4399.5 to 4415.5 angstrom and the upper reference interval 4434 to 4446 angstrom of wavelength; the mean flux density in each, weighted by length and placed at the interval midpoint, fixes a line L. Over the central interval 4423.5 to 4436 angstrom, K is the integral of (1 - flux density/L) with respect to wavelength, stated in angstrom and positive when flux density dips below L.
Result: -1.2 angstrom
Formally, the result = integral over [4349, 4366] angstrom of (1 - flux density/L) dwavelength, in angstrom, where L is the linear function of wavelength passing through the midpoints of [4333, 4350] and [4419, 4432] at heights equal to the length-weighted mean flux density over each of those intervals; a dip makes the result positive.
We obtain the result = 2.0 angstrom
